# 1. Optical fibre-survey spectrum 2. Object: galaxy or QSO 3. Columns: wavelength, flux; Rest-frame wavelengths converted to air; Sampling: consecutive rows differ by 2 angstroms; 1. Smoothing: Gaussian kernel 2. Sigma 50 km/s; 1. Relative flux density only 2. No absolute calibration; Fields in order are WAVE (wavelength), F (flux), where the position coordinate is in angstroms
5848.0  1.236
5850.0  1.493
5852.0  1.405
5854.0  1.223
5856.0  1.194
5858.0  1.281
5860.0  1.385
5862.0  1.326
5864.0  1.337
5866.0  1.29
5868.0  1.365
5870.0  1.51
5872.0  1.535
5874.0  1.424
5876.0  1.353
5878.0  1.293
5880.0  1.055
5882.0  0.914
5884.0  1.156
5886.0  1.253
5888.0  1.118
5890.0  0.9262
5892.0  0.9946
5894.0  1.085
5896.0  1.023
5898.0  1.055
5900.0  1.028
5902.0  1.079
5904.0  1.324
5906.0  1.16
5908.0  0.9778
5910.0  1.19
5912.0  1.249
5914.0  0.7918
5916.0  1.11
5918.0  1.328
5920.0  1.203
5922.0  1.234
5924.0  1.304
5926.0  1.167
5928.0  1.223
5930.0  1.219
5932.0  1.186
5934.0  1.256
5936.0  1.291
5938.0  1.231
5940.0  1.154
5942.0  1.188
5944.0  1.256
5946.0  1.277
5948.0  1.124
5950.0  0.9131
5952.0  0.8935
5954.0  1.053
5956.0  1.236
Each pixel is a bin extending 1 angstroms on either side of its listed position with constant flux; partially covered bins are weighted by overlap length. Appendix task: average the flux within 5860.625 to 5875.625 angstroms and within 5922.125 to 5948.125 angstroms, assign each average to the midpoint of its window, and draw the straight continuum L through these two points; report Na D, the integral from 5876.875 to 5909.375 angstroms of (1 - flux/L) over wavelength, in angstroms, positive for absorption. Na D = 5.8 angstroms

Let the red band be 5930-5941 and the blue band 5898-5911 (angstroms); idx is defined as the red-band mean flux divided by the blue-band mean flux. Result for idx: 1.09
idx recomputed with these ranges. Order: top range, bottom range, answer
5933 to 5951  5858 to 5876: 0.86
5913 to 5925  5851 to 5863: 0.89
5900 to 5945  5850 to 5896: 0.95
